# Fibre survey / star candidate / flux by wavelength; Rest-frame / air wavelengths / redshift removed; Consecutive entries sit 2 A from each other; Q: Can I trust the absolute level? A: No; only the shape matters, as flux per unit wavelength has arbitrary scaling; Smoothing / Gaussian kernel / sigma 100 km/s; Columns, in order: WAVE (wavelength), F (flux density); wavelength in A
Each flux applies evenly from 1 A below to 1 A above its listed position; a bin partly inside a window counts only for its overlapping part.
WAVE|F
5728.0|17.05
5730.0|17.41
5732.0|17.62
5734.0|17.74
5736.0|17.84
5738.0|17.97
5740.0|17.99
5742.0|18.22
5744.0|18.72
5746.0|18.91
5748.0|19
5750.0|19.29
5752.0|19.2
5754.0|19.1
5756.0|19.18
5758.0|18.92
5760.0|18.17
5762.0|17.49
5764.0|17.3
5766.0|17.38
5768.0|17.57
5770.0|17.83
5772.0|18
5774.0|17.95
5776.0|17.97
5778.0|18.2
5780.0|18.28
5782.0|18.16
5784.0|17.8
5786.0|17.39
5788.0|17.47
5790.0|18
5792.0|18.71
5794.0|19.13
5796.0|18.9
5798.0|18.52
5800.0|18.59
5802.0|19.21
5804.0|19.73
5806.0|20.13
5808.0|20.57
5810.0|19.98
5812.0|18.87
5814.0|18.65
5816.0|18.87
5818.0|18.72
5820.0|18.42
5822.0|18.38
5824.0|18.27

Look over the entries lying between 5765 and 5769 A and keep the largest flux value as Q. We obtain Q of 17.57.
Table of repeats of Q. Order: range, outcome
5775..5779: 18.2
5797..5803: 19.21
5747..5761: 19.29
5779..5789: 18.28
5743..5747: 18.91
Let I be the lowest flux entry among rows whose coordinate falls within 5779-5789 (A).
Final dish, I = 17.39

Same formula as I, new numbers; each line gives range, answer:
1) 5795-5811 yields 18.52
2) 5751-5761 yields 18.17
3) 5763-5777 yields 17.3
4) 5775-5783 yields 17.97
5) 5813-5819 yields 18.65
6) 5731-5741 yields 17.62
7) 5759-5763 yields 17.49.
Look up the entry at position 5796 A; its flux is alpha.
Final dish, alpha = 18.9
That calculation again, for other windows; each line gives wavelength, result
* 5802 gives 19.21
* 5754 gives 19.1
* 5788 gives 17.47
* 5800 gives 18.59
